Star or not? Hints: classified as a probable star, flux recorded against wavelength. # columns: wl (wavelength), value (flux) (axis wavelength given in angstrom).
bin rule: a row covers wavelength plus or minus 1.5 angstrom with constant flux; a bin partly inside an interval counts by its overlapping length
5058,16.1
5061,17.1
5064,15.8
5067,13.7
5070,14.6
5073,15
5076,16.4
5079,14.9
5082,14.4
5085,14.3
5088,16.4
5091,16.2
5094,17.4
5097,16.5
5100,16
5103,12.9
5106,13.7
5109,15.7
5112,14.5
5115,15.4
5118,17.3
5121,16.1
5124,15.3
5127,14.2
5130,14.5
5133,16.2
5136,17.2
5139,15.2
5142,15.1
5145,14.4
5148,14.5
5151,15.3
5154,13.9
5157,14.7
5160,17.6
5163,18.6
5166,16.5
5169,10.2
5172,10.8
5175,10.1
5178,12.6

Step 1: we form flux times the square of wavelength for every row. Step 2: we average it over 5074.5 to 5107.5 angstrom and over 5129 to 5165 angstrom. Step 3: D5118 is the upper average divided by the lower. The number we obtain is 1.04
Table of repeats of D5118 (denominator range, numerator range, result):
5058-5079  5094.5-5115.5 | 0.99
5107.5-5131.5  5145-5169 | 1.02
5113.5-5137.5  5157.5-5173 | 0.96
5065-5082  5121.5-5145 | 1.05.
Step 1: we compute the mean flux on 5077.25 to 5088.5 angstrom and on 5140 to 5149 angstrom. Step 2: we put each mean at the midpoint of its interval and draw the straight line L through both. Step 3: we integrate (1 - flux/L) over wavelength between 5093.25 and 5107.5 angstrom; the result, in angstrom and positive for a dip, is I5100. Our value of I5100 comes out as -0.32 angstrom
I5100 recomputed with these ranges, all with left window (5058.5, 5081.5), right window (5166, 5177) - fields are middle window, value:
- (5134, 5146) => -2.8 angstrom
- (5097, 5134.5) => -4.7 angstrom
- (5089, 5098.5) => -1.5 angstrom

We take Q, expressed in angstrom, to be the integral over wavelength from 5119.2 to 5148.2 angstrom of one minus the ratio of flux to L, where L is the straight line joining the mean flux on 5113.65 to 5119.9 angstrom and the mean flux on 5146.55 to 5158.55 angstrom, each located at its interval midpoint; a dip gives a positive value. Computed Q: 0.4 angstrom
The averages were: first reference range 16.4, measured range 15.3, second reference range 14.6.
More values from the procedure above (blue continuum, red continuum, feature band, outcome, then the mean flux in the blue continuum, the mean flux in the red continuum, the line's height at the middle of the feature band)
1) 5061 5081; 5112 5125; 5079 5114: 0.7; 15.2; 15.9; 15.6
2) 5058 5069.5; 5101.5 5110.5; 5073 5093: -0.8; 15.5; 14.1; 14.9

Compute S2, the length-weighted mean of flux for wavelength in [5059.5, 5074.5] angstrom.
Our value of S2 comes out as 15.2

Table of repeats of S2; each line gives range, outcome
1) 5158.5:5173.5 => 14.7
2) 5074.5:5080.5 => 15.7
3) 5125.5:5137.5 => 15.5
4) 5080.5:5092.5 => 15.3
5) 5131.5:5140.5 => 16.2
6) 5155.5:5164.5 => 17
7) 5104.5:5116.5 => 14.8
